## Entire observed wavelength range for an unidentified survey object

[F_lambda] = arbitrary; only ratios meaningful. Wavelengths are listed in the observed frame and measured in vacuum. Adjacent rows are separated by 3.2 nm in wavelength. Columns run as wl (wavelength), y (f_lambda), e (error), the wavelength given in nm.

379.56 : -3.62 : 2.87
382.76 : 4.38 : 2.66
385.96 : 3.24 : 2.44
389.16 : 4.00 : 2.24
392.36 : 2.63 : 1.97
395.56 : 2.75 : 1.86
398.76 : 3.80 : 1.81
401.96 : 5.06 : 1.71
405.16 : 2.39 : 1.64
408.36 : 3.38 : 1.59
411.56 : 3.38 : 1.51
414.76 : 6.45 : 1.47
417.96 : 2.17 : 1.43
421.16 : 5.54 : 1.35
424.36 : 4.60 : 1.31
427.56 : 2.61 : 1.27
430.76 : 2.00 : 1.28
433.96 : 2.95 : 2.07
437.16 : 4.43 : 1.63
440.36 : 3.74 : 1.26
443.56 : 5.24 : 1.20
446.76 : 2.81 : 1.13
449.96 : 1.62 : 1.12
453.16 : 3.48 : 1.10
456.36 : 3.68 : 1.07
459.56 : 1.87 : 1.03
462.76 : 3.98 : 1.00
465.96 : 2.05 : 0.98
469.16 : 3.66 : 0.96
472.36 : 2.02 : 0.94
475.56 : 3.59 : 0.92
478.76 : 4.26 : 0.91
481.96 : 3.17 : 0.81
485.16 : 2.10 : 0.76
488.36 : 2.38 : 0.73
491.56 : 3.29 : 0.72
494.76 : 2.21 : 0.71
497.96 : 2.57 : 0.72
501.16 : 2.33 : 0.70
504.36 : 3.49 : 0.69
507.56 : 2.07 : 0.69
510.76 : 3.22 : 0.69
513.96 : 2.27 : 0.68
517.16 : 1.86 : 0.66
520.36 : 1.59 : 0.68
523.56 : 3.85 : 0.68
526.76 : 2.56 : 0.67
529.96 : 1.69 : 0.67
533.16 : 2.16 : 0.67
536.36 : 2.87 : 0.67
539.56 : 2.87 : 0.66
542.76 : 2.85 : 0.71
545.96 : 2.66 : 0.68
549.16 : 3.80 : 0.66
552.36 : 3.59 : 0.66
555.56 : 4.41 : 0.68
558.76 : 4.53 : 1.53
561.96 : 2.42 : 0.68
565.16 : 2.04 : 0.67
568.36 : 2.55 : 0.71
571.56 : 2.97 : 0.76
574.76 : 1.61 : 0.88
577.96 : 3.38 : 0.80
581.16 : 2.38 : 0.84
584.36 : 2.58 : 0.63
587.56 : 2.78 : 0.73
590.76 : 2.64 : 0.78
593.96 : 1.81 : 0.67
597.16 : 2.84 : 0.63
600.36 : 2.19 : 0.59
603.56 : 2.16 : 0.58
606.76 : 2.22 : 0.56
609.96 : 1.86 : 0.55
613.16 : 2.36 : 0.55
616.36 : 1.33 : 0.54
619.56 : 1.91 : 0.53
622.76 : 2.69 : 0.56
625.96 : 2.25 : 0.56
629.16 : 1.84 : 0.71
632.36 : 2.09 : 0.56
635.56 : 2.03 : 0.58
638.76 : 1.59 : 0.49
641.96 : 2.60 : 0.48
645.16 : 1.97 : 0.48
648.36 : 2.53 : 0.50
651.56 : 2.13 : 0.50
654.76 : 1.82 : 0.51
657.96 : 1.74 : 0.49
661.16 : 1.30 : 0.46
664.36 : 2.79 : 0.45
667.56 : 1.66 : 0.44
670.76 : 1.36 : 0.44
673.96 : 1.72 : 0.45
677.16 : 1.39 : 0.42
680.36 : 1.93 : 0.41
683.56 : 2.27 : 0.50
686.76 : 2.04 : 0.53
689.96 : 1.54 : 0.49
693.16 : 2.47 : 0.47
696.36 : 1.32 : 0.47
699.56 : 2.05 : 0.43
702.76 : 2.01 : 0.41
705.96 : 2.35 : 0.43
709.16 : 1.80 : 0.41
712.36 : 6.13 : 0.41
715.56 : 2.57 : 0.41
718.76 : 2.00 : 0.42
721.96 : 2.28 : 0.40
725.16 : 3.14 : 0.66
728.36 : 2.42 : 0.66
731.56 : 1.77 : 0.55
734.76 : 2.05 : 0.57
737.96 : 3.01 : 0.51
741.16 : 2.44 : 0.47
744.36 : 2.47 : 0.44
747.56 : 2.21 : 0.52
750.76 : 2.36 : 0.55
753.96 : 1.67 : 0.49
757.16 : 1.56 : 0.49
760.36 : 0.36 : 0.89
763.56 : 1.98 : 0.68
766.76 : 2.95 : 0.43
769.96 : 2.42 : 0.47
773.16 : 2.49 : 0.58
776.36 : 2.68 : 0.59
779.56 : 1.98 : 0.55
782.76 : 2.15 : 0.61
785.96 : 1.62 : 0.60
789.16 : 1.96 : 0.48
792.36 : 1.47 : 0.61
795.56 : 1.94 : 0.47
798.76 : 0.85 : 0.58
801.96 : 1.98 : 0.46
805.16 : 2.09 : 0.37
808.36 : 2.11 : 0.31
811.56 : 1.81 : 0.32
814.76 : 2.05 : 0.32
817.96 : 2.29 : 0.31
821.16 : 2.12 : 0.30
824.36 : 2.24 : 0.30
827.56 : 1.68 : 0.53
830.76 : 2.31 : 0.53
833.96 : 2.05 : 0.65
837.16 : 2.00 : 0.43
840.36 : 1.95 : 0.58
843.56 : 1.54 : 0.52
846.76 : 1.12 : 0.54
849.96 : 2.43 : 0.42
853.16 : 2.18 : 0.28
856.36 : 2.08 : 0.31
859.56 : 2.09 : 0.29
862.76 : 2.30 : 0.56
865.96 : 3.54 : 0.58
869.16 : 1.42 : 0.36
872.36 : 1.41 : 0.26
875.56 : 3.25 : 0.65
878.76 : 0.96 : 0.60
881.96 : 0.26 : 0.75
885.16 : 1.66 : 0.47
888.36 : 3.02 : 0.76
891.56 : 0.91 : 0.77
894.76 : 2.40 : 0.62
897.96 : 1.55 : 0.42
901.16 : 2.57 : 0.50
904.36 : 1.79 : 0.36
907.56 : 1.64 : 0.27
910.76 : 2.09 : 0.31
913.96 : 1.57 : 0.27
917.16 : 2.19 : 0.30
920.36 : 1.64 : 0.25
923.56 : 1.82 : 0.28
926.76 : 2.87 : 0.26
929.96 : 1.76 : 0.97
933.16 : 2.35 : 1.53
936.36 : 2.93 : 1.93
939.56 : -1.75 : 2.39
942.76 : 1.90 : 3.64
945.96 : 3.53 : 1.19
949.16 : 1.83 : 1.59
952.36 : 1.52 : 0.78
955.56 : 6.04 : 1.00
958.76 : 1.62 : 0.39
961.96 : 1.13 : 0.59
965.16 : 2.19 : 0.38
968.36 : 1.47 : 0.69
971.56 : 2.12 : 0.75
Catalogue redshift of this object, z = 0.91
